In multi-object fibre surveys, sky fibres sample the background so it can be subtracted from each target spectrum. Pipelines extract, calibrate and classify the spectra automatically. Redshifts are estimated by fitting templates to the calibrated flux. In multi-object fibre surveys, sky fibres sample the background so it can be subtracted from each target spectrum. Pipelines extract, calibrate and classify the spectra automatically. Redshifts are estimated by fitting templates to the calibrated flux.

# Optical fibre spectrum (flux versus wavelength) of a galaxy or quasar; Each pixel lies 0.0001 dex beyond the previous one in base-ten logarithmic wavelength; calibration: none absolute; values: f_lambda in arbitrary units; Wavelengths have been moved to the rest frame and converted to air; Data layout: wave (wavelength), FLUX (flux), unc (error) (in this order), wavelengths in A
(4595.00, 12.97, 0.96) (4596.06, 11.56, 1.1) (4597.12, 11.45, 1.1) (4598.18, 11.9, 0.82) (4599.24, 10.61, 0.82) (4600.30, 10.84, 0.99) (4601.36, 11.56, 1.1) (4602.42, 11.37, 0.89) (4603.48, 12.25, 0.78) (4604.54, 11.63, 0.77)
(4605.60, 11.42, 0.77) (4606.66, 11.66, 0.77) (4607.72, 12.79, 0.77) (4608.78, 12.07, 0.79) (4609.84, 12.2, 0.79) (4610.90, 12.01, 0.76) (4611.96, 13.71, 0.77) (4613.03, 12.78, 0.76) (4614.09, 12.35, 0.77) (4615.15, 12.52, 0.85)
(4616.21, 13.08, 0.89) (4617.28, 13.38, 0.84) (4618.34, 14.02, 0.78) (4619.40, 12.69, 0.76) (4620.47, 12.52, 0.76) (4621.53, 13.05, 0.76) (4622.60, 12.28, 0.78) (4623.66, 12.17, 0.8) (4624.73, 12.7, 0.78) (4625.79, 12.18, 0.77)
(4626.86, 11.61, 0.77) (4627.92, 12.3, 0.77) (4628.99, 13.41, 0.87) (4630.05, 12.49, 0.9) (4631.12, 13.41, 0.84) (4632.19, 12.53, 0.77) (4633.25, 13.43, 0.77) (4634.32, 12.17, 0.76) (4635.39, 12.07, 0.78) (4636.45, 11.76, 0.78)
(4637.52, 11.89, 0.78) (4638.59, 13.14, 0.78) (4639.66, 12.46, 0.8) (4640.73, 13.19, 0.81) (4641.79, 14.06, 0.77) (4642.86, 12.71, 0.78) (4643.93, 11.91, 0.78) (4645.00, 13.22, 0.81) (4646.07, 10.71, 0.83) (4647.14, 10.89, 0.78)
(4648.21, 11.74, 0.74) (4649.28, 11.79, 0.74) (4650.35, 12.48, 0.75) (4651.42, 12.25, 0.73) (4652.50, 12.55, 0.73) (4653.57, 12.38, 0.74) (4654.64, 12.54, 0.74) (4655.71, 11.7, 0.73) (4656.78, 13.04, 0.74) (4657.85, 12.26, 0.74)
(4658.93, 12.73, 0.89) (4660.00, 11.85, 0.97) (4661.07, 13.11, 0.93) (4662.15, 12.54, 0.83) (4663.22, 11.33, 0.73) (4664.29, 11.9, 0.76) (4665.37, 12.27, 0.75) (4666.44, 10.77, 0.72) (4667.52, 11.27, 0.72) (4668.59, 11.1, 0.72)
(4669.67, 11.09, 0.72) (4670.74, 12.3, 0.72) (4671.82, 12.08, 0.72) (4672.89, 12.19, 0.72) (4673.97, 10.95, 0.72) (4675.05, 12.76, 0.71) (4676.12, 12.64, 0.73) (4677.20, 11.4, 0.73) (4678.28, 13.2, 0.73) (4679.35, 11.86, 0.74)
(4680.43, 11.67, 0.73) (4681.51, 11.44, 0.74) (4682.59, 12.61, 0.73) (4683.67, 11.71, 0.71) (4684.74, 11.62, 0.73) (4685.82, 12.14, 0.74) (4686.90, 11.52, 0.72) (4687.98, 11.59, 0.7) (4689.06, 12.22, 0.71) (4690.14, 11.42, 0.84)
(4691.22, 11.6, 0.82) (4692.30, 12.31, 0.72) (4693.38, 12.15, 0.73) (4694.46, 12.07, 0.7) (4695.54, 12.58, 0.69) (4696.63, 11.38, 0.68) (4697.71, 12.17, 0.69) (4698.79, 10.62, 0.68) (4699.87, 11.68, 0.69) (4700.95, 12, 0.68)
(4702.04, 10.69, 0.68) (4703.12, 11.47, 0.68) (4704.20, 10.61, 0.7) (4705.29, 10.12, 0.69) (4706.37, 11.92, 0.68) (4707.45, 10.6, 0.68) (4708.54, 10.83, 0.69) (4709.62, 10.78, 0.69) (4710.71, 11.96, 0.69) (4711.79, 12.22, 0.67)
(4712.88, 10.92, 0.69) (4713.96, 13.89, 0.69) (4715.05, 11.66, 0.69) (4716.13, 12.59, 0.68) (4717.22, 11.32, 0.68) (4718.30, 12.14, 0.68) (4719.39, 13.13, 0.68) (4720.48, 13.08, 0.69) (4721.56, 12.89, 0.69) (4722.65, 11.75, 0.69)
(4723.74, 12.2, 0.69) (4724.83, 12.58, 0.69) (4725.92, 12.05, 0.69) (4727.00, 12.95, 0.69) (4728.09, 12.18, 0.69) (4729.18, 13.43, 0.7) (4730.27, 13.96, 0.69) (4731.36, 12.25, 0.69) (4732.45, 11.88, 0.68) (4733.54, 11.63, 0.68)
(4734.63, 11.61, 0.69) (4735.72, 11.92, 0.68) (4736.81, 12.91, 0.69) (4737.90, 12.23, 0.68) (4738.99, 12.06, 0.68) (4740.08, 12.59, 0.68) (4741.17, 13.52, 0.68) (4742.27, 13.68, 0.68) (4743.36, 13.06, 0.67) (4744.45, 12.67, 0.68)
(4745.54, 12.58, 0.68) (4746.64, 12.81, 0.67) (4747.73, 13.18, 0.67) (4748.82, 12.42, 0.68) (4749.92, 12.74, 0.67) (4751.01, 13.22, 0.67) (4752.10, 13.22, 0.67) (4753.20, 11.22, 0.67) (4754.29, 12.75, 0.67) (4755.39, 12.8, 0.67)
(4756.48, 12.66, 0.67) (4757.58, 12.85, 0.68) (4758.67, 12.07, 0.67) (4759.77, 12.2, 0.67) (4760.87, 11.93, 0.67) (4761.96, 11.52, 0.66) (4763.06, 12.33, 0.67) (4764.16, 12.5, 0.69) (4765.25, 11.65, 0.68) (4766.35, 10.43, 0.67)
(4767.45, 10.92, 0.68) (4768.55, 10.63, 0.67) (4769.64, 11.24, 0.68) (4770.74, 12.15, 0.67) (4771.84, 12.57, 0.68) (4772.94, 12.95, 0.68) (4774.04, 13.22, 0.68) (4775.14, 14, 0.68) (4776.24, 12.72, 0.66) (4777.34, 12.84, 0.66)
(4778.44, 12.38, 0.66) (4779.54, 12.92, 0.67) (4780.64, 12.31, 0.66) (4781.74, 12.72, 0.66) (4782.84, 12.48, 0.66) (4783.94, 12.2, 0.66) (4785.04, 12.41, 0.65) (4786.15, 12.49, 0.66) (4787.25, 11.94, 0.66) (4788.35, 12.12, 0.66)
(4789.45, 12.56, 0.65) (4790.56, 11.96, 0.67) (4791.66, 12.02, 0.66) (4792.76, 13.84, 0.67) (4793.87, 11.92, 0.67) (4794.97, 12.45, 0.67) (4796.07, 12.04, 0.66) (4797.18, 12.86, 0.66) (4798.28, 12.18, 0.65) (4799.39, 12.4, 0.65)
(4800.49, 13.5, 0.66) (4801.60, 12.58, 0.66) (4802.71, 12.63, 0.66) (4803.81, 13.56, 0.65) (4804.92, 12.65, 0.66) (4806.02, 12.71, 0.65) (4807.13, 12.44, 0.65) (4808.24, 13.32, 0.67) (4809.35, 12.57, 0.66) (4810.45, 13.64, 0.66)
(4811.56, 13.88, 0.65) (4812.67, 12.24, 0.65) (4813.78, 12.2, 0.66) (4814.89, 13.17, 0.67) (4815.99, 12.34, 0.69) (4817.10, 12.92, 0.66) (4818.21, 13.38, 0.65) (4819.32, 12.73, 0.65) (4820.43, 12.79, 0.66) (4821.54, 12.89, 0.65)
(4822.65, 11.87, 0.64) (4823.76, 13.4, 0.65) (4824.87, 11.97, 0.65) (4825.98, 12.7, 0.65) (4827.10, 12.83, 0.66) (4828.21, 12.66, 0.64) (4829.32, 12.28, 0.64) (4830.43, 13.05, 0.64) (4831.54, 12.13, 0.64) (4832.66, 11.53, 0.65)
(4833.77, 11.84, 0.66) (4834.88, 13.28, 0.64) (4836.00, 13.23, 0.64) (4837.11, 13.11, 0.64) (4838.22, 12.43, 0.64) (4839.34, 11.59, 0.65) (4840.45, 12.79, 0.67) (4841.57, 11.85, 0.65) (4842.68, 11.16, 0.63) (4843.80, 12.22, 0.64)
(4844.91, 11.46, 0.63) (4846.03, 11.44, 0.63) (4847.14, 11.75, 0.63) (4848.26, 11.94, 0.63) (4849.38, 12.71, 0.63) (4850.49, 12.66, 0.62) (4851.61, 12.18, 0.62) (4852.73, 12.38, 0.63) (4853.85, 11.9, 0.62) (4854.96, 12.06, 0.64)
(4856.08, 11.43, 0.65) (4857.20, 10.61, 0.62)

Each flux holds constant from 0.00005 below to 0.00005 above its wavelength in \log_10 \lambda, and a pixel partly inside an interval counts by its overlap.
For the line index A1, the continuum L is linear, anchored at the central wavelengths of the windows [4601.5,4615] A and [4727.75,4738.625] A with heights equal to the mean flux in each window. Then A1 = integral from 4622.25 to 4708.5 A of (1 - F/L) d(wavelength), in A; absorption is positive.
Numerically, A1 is 1.79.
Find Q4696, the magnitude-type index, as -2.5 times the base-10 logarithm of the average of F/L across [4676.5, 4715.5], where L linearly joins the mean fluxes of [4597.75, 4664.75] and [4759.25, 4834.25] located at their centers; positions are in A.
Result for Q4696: 0.06 mag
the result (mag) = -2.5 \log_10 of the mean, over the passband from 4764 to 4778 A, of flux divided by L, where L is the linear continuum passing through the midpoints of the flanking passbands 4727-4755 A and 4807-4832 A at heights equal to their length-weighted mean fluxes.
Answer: 0.05 mag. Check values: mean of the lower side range 12.6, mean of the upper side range 12.8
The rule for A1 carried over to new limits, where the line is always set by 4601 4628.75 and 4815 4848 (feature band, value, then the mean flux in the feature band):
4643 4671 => 0.9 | 12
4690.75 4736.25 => 1.7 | 11.9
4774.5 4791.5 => -0.2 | 12.5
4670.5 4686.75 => 0.5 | 12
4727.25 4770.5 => 0.2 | 12.3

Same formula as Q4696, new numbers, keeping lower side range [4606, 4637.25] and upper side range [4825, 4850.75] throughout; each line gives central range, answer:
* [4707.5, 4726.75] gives 0.03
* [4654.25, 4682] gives 0.05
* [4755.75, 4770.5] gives 0.05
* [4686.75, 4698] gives 0.05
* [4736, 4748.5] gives -0.03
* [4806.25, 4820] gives -0.05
